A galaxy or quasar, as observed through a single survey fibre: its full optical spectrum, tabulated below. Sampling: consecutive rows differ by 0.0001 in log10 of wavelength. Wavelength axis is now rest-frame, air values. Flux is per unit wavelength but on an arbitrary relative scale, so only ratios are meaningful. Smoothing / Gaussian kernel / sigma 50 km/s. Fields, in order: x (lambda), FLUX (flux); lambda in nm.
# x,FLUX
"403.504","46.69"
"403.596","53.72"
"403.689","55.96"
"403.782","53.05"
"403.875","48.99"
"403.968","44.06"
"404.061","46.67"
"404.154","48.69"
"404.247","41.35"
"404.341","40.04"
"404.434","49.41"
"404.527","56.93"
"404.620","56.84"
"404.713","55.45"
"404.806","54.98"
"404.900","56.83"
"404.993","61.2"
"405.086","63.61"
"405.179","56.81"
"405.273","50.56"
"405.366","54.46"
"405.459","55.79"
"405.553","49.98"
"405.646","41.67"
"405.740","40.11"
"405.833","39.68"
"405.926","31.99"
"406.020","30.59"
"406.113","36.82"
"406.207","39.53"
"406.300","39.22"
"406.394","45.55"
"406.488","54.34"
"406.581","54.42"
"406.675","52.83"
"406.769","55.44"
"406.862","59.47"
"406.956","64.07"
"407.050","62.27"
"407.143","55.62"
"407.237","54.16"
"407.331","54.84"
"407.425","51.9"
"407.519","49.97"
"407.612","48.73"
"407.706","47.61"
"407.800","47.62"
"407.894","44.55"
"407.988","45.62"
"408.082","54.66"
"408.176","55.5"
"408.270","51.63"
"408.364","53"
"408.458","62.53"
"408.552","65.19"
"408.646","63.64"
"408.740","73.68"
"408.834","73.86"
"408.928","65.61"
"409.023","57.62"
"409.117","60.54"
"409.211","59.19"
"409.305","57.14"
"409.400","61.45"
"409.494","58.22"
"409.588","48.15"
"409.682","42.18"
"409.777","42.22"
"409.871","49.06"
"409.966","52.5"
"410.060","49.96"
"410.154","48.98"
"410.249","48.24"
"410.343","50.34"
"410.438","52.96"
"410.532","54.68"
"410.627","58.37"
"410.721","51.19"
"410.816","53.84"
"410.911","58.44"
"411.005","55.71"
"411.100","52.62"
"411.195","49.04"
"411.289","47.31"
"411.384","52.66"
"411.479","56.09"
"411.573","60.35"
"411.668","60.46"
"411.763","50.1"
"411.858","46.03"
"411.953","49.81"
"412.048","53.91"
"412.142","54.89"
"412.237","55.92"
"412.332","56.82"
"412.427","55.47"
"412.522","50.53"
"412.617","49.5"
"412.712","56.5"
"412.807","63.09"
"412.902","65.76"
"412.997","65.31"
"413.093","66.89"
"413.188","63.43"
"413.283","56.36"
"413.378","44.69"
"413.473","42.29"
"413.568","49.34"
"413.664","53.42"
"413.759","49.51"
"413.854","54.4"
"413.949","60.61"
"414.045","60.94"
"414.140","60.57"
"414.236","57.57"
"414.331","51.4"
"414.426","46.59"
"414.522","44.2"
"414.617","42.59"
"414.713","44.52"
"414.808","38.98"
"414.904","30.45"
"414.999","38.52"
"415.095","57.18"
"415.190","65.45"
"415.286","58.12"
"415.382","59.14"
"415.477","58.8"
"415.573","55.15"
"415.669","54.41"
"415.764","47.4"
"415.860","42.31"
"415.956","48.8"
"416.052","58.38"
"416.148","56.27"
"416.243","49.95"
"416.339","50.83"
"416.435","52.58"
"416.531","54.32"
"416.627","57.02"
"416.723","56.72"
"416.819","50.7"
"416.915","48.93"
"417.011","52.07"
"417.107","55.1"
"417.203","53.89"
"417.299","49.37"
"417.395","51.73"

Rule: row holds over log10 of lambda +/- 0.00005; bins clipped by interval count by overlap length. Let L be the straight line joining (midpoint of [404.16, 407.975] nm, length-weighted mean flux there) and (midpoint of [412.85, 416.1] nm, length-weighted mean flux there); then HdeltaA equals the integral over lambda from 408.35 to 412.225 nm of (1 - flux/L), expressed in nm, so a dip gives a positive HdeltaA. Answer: -0.28 nm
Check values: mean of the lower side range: 50.1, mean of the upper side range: 52.7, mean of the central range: 55.2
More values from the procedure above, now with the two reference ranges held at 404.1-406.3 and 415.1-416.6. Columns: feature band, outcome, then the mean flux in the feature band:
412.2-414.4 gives -0.13 nm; 56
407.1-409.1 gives -0.25 nm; 56.1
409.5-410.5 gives 0.04 nm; 49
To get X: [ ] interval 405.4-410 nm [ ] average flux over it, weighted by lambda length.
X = 52.3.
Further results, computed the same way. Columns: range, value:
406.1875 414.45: 54.5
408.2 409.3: 62.1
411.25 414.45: 55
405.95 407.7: 50.2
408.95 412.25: 53.2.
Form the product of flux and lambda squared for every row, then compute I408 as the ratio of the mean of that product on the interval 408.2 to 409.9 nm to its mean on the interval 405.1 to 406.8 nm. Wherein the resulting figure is 1.27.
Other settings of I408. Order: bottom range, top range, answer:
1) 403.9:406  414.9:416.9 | 1.13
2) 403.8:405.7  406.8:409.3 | 1.12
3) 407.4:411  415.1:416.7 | 1.03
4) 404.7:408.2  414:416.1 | 1.05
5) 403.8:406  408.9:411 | 1.11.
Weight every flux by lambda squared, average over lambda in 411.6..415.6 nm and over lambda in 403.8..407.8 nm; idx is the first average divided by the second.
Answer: 1.11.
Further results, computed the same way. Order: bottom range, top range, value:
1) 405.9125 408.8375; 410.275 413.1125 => 1.07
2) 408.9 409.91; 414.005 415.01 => 0.89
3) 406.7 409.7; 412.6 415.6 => 0.97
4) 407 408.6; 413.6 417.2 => 1.01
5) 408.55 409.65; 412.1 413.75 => 0.92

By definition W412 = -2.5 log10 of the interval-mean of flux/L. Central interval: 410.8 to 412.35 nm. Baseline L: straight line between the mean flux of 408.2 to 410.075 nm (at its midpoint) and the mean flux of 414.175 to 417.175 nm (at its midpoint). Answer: 0.03 mag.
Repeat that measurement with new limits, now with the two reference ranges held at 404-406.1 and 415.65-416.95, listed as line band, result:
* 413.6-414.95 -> 0.038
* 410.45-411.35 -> -0.060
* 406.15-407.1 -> -0.066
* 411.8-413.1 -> -0.103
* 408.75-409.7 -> -0.186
